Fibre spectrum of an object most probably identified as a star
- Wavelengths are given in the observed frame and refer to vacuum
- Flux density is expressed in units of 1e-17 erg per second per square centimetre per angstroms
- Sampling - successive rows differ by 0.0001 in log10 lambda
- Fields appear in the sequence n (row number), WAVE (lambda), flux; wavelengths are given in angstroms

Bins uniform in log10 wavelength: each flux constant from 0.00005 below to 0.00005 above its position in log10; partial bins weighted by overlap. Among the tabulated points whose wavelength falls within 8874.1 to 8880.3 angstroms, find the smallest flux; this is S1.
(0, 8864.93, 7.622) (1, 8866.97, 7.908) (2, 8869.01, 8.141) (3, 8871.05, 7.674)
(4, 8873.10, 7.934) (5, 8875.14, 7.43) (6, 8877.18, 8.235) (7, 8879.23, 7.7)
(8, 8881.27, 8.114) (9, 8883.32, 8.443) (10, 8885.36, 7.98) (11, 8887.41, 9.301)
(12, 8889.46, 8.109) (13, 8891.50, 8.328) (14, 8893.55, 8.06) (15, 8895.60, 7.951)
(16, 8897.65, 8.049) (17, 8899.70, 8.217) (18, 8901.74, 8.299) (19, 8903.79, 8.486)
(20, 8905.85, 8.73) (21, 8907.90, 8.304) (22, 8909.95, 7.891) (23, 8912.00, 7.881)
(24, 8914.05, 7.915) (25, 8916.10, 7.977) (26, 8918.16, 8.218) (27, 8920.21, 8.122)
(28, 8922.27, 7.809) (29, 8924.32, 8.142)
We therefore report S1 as 7.43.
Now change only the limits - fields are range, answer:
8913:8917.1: 7.915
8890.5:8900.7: 7.951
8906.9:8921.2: 7.881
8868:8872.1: 7.674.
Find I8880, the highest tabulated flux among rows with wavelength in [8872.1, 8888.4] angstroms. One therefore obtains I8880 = 9.301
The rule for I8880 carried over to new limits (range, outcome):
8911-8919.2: 8.218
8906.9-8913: 8.304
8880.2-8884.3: 8.443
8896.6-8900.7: 8.217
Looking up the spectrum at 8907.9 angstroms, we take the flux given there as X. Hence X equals 8.304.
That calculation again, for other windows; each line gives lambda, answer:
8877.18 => 8.235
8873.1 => 7.934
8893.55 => 8.06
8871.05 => 7.674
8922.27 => 7.809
